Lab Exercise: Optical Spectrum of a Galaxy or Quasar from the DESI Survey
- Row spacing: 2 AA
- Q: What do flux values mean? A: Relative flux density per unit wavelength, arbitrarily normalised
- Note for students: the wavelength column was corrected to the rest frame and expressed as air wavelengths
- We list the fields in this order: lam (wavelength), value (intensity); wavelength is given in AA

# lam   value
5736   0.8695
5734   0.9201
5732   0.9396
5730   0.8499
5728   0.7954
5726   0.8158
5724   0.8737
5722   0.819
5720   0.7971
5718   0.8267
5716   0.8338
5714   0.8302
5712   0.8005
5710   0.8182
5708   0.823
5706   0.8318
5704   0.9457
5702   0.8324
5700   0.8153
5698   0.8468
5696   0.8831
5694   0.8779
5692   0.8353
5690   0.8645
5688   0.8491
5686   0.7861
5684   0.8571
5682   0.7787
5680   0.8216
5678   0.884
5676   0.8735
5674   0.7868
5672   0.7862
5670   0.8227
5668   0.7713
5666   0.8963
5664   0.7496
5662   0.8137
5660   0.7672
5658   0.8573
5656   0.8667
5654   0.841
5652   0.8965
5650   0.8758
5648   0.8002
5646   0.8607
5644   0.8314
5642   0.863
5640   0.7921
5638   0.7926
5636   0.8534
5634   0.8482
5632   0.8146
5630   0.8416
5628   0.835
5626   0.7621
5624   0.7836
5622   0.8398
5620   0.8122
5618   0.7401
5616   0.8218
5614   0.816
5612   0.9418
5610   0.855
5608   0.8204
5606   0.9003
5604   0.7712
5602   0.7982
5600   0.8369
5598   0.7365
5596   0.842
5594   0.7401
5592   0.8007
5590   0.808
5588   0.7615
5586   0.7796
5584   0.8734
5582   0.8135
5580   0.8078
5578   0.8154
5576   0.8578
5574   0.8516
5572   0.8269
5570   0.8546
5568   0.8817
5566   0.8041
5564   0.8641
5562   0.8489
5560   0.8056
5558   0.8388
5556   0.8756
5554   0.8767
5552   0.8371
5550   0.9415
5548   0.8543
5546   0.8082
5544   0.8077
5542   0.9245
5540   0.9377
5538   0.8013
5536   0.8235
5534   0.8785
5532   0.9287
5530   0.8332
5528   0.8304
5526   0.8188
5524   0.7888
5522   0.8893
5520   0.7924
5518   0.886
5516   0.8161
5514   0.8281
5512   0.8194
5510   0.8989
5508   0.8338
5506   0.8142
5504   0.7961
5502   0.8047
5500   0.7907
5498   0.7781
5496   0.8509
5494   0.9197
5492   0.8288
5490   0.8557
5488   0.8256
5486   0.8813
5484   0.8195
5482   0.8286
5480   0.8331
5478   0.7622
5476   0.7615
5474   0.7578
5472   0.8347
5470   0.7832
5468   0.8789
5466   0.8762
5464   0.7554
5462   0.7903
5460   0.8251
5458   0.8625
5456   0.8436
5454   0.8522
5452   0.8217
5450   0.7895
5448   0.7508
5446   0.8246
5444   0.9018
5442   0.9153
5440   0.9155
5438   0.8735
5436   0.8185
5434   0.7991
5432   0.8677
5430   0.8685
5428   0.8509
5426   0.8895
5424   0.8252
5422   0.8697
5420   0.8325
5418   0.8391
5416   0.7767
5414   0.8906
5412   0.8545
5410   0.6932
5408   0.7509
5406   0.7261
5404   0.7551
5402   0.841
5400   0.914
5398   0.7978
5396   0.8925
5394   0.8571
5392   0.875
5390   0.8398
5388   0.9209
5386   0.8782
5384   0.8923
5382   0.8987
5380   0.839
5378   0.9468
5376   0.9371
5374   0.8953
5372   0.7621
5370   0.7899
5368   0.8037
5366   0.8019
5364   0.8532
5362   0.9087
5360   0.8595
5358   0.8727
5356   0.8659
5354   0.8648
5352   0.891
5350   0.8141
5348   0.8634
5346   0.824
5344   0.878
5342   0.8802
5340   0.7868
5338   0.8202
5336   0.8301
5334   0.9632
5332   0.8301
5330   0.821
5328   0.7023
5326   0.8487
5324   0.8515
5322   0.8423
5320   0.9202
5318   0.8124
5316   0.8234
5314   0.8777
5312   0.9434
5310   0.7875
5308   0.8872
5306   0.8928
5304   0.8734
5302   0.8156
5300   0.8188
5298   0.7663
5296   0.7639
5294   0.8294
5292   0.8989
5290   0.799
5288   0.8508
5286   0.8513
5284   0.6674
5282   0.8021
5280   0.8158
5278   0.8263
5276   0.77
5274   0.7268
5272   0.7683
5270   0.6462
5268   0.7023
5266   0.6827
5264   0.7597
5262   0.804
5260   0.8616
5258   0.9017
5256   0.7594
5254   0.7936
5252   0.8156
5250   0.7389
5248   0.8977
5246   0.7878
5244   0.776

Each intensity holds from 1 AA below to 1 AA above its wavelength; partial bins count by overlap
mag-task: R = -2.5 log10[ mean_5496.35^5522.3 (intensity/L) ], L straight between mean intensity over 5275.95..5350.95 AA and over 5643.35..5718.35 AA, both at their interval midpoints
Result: 0.012 mag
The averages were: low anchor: 0.834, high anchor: 0.835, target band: 0.826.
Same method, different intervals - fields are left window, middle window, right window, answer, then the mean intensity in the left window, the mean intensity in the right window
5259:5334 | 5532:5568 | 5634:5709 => -0.04 mag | 0.811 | 0.836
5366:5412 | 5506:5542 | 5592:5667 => -0.02 mag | 0.841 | 0.824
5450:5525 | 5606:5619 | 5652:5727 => -0.01 mag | 0.826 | 0.833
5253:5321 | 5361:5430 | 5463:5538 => -0.03 mag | 0.809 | 0.829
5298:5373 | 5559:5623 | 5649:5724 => 0.02 mag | 0.844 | 0.835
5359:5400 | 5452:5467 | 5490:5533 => 0.02 mag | 0.864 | 0.836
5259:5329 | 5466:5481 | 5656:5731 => 0.02 mag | 0.808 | 0.831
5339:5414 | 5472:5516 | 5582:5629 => 0.01 mag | 0.847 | 0.812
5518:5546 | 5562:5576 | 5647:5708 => 0.00 mag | 0.85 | 0.837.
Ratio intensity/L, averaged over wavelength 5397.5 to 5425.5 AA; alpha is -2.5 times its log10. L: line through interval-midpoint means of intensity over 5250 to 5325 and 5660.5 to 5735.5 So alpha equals 0.01 mag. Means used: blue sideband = 0.81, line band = 0.814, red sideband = 0.836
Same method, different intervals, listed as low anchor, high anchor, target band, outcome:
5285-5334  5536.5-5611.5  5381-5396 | -0.054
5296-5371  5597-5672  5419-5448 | -0.025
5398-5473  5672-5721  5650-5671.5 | 0.008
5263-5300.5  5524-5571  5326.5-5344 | -0.055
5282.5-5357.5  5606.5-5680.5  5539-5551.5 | -0.058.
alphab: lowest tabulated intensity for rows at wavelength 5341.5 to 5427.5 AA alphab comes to 0.6932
